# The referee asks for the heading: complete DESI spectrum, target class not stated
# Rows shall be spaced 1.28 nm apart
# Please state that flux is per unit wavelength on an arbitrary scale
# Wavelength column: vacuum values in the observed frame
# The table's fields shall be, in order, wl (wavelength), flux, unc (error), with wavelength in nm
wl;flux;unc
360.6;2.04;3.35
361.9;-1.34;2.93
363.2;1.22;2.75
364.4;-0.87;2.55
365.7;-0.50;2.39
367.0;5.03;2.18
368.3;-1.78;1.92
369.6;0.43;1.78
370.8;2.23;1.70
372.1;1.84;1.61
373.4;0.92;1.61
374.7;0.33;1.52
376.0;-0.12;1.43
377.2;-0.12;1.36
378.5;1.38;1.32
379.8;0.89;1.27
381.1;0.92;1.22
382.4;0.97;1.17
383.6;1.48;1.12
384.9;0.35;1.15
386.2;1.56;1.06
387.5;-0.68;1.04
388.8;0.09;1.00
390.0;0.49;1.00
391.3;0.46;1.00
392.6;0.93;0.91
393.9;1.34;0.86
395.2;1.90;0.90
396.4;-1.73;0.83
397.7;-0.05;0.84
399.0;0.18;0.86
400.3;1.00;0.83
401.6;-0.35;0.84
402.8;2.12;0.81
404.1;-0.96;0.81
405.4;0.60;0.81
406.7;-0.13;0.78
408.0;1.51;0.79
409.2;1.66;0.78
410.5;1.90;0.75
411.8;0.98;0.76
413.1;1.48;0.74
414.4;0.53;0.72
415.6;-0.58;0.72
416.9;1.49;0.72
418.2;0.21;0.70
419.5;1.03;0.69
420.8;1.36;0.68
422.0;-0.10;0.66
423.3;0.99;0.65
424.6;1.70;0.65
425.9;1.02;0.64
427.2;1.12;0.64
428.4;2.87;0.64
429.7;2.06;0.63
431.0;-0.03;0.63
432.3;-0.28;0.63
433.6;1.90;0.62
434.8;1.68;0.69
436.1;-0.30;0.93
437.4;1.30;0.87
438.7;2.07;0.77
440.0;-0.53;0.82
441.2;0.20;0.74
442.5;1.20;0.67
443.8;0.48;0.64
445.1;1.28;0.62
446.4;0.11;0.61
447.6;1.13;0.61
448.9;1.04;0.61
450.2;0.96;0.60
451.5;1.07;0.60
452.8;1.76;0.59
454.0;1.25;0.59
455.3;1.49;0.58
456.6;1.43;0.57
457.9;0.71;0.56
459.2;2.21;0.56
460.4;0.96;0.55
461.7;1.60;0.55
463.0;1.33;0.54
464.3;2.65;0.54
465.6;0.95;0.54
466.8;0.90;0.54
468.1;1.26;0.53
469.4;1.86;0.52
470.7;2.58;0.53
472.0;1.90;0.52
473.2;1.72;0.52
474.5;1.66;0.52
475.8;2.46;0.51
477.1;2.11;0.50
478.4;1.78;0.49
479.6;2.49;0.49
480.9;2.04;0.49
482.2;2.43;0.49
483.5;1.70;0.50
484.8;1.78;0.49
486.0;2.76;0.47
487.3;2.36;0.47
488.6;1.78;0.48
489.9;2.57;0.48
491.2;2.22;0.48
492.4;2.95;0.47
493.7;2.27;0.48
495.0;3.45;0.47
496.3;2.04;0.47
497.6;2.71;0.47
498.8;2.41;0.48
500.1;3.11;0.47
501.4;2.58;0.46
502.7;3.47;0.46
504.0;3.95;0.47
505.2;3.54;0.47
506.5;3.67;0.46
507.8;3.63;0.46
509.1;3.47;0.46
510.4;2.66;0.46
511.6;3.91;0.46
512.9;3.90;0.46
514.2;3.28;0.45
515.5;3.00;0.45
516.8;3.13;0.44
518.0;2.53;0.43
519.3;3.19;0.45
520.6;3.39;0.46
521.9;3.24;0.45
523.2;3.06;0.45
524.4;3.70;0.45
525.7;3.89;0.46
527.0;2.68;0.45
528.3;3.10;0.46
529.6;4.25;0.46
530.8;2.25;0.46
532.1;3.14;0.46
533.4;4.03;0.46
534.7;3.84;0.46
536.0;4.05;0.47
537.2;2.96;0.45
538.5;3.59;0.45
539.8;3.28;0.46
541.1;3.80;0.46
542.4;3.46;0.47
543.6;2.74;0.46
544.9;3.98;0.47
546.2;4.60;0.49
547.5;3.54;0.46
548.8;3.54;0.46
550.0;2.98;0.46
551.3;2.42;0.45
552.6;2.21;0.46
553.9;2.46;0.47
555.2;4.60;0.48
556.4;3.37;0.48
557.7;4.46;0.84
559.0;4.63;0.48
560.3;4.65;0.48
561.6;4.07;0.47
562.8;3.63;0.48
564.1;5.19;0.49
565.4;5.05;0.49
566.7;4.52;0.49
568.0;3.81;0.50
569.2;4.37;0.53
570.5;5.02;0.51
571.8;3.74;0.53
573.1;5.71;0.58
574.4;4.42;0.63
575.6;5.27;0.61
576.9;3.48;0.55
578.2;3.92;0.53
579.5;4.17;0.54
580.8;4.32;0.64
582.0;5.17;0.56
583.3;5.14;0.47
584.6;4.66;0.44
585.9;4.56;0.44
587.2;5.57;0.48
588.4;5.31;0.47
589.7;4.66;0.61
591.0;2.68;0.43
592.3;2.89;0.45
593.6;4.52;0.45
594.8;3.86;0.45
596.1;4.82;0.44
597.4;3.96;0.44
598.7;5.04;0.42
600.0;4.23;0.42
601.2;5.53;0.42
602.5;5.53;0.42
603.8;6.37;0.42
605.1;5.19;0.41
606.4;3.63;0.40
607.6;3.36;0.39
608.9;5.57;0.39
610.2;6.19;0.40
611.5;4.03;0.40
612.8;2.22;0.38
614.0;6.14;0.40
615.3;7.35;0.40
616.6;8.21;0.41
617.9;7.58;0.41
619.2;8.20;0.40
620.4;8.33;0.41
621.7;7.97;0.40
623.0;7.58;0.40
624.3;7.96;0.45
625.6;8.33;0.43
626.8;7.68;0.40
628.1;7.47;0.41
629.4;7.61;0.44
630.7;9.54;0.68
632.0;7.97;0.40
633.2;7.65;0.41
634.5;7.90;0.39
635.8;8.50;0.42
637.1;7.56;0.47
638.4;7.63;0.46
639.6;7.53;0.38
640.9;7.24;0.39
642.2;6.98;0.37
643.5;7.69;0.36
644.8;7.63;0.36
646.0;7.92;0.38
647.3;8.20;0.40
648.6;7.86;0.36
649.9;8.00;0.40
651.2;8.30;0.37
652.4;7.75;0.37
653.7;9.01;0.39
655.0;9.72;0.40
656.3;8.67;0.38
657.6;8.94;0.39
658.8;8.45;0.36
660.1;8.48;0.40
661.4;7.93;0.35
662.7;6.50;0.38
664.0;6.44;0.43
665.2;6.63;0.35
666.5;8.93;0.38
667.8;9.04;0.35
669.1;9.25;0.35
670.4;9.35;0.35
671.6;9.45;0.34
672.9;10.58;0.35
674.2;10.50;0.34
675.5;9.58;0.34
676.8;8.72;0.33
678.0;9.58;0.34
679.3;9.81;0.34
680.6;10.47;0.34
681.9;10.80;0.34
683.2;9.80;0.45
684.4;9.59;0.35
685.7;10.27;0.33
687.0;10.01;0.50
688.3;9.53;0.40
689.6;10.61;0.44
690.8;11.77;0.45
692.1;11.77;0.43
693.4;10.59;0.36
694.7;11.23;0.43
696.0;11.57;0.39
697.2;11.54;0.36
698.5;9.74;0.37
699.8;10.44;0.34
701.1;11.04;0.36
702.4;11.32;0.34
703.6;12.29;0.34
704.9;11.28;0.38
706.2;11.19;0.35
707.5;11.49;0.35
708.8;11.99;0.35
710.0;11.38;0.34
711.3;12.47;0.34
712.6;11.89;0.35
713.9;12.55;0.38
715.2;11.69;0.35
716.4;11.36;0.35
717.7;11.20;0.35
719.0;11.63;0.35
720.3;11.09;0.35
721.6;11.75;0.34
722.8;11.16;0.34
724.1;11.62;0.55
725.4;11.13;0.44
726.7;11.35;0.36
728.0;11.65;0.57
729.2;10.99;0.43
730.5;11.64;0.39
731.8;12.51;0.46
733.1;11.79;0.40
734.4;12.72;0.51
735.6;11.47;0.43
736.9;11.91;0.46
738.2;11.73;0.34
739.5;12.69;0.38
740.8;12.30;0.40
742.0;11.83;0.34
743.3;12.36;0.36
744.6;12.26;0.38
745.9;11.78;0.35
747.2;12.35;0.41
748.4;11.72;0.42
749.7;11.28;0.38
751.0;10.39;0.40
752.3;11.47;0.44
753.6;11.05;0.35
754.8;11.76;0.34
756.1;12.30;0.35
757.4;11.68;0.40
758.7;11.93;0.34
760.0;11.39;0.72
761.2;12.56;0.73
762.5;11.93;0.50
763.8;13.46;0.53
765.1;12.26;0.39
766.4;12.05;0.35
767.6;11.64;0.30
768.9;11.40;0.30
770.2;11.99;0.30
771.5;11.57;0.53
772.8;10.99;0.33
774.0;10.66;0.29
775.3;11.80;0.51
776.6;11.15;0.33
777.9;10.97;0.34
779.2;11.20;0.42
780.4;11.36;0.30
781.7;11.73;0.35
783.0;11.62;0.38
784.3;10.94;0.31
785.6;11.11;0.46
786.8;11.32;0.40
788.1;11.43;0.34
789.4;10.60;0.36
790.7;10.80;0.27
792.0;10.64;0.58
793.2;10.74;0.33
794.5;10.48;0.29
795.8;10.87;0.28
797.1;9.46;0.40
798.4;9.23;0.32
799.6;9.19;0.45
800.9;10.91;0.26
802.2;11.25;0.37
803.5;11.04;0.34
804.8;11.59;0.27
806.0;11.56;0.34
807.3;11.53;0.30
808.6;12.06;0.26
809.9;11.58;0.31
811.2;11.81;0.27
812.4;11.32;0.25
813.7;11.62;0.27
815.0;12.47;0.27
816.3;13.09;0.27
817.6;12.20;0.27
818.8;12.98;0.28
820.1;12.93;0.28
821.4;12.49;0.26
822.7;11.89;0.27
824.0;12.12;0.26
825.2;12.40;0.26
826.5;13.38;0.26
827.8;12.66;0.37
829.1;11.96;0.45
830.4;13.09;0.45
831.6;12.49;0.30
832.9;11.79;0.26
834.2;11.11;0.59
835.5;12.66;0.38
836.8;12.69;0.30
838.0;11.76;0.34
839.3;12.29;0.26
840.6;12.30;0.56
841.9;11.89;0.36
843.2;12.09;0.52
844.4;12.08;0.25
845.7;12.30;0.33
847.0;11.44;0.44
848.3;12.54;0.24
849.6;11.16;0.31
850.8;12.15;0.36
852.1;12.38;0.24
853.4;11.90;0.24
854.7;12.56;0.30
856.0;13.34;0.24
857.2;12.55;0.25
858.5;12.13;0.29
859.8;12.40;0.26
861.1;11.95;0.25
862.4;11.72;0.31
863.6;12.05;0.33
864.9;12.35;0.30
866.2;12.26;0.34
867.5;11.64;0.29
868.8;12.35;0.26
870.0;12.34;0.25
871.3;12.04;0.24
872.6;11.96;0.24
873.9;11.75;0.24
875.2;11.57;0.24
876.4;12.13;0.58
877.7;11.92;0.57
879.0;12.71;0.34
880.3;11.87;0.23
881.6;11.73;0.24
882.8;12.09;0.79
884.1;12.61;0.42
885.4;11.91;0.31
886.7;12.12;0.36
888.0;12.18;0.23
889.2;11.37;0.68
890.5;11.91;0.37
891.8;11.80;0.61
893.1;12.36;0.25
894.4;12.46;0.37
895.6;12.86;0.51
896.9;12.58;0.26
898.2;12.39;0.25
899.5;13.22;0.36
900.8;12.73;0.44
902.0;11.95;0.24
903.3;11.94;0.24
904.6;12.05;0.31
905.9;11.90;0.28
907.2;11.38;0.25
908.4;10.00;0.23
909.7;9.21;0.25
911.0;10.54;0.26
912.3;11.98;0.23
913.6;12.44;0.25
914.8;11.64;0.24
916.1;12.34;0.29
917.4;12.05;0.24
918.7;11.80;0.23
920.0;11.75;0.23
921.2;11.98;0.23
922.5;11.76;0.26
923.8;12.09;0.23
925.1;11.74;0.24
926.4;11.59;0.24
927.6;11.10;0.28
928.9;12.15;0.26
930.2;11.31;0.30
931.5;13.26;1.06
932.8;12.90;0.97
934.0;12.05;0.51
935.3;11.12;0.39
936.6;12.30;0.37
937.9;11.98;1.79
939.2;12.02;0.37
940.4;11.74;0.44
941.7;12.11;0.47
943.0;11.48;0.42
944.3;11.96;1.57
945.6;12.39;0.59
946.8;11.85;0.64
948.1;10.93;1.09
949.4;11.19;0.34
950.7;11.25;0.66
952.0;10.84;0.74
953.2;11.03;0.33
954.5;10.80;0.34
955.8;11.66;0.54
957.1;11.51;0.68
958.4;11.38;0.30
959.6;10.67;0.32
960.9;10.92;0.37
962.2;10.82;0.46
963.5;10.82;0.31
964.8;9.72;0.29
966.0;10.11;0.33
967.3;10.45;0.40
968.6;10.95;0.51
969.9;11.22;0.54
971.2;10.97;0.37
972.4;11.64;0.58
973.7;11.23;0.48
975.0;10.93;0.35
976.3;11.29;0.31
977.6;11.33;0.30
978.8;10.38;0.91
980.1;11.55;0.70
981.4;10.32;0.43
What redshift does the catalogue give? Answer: 0.54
